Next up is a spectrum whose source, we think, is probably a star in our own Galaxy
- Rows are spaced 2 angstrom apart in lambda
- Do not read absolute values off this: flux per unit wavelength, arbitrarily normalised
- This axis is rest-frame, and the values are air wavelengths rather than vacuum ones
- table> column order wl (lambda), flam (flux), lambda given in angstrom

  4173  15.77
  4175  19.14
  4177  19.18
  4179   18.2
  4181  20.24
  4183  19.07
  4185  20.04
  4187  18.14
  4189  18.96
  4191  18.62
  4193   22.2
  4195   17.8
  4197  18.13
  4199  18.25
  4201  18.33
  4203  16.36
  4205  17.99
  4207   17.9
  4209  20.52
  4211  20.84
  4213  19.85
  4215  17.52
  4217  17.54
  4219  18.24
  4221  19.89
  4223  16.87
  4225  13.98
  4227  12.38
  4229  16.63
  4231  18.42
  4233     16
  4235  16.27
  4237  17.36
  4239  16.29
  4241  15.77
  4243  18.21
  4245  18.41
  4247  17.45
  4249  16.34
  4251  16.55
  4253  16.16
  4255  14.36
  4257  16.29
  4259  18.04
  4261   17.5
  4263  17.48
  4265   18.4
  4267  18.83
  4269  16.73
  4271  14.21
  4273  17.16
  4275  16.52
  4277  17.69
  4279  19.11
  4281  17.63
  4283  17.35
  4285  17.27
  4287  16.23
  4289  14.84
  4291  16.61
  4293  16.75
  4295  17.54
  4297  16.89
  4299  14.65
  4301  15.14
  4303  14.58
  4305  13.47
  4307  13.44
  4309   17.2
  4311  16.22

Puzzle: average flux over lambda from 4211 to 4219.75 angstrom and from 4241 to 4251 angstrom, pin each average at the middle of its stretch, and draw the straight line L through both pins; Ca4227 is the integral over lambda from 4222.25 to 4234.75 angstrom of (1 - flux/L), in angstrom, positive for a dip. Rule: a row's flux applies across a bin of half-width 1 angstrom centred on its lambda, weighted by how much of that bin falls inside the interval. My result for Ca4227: 1.6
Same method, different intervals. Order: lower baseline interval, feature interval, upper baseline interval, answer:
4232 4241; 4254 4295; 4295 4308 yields -3.8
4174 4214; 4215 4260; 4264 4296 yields 3.2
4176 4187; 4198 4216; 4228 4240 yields -0.6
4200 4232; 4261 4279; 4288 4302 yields -0.7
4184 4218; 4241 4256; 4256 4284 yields 0.9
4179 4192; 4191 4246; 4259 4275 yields 1.9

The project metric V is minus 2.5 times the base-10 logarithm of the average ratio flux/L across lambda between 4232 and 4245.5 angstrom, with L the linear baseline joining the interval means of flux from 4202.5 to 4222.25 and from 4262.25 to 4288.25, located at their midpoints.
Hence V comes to 0.08 mag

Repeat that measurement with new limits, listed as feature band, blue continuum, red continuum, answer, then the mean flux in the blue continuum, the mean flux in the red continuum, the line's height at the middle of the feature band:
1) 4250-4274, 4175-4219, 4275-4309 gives 0.02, 18.8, 16.2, 17.1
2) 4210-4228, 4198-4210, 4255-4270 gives 0.03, 18.2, 17.4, 18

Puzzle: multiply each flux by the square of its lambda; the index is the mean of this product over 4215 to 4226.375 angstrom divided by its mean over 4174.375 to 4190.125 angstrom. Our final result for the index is 0.9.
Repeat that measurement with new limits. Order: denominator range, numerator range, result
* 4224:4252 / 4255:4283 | 1.06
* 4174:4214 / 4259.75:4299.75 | 0.93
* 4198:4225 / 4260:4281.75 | 0.98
